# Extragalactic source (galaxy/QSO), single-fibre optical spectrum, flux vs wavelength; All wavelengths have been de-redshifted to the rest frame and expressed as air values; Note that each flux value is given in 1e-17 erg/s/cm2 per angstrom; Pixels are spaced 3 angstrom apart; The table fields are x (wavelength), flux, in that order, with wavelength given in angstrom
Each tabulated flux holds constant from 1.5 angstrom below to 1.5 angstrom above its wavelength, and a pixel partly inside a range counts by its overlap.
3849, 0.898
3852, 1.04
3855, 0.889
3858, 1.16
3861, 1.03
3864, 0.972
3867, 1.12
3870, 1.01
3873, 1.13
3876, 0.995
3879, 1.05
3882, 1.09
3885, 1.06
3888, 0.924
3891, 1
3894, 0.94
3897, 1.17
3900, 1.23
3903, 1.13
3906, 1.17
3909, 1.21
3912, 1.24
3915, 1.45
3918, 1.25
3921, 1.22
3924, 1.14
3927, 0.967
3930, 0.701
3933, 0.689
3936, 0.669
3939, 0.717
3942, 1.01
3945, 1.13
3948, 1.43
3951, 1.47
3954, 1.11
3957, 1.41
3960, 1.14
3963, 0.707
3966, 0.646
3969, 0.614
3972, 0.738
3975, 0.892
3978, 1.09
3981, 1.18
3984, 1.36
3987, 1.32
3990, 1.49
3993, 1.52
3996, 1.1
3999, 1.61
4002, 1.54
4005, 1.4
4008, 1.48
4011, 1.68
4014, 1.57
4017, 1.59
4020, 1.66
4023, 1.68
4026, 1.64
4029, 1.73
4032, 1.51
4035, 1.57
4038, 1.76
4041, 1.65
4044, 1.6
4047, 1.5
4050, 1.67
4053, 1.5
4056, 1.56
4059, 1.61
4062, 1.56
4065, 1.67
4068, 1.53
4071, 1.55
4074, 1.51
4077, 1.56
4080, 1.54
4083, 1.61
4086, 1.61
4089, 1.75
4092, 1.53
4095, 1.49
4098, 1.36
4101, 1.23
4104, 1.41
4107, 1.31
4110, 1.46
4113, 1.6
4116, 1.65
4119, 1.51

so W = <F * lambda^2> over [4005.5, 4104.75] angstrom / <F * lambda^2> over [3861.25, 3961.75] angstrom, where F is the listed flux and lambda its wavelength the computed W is 1.6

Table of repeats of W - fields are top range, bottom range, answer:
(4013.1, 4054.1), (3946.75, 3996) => 1.48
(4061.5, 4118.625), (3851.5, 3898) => 1.64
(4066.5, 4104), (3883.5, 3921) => 1.44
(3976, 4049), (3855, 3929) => 1.45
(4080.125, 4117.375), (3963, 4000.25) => 1.43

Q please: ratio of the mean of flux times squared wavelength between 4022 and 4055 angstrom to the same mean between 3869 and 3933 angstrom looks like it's 1.59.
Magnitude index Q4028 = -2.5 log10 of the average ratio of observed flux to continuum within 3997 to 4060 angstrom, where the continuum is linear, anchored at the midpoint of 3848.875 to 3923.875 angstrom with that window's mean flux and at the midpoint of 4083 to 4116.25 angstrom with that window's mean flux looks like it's -0.17 mag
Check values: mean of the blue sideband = 1.1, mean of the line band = 1.59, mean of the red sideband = 1.49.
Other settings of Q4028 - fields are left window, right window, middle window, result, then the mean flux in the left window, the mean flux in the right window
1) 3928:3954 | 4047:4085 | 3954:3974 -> 0.210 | 0.984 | 1.57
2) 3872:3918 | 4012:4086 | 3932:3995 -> 0.246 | 1.12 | 1.6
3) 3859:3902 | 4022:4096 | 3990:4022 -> -0.059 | 1.05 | 1.6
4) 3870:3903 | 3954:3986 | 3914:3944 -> 0.054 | 1.06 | 0.989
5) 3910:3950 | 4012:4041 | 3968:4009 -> 0.143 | 1.05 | 1.64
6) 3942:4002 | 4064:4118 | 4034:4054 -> -0.170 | 1.16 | 1.52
